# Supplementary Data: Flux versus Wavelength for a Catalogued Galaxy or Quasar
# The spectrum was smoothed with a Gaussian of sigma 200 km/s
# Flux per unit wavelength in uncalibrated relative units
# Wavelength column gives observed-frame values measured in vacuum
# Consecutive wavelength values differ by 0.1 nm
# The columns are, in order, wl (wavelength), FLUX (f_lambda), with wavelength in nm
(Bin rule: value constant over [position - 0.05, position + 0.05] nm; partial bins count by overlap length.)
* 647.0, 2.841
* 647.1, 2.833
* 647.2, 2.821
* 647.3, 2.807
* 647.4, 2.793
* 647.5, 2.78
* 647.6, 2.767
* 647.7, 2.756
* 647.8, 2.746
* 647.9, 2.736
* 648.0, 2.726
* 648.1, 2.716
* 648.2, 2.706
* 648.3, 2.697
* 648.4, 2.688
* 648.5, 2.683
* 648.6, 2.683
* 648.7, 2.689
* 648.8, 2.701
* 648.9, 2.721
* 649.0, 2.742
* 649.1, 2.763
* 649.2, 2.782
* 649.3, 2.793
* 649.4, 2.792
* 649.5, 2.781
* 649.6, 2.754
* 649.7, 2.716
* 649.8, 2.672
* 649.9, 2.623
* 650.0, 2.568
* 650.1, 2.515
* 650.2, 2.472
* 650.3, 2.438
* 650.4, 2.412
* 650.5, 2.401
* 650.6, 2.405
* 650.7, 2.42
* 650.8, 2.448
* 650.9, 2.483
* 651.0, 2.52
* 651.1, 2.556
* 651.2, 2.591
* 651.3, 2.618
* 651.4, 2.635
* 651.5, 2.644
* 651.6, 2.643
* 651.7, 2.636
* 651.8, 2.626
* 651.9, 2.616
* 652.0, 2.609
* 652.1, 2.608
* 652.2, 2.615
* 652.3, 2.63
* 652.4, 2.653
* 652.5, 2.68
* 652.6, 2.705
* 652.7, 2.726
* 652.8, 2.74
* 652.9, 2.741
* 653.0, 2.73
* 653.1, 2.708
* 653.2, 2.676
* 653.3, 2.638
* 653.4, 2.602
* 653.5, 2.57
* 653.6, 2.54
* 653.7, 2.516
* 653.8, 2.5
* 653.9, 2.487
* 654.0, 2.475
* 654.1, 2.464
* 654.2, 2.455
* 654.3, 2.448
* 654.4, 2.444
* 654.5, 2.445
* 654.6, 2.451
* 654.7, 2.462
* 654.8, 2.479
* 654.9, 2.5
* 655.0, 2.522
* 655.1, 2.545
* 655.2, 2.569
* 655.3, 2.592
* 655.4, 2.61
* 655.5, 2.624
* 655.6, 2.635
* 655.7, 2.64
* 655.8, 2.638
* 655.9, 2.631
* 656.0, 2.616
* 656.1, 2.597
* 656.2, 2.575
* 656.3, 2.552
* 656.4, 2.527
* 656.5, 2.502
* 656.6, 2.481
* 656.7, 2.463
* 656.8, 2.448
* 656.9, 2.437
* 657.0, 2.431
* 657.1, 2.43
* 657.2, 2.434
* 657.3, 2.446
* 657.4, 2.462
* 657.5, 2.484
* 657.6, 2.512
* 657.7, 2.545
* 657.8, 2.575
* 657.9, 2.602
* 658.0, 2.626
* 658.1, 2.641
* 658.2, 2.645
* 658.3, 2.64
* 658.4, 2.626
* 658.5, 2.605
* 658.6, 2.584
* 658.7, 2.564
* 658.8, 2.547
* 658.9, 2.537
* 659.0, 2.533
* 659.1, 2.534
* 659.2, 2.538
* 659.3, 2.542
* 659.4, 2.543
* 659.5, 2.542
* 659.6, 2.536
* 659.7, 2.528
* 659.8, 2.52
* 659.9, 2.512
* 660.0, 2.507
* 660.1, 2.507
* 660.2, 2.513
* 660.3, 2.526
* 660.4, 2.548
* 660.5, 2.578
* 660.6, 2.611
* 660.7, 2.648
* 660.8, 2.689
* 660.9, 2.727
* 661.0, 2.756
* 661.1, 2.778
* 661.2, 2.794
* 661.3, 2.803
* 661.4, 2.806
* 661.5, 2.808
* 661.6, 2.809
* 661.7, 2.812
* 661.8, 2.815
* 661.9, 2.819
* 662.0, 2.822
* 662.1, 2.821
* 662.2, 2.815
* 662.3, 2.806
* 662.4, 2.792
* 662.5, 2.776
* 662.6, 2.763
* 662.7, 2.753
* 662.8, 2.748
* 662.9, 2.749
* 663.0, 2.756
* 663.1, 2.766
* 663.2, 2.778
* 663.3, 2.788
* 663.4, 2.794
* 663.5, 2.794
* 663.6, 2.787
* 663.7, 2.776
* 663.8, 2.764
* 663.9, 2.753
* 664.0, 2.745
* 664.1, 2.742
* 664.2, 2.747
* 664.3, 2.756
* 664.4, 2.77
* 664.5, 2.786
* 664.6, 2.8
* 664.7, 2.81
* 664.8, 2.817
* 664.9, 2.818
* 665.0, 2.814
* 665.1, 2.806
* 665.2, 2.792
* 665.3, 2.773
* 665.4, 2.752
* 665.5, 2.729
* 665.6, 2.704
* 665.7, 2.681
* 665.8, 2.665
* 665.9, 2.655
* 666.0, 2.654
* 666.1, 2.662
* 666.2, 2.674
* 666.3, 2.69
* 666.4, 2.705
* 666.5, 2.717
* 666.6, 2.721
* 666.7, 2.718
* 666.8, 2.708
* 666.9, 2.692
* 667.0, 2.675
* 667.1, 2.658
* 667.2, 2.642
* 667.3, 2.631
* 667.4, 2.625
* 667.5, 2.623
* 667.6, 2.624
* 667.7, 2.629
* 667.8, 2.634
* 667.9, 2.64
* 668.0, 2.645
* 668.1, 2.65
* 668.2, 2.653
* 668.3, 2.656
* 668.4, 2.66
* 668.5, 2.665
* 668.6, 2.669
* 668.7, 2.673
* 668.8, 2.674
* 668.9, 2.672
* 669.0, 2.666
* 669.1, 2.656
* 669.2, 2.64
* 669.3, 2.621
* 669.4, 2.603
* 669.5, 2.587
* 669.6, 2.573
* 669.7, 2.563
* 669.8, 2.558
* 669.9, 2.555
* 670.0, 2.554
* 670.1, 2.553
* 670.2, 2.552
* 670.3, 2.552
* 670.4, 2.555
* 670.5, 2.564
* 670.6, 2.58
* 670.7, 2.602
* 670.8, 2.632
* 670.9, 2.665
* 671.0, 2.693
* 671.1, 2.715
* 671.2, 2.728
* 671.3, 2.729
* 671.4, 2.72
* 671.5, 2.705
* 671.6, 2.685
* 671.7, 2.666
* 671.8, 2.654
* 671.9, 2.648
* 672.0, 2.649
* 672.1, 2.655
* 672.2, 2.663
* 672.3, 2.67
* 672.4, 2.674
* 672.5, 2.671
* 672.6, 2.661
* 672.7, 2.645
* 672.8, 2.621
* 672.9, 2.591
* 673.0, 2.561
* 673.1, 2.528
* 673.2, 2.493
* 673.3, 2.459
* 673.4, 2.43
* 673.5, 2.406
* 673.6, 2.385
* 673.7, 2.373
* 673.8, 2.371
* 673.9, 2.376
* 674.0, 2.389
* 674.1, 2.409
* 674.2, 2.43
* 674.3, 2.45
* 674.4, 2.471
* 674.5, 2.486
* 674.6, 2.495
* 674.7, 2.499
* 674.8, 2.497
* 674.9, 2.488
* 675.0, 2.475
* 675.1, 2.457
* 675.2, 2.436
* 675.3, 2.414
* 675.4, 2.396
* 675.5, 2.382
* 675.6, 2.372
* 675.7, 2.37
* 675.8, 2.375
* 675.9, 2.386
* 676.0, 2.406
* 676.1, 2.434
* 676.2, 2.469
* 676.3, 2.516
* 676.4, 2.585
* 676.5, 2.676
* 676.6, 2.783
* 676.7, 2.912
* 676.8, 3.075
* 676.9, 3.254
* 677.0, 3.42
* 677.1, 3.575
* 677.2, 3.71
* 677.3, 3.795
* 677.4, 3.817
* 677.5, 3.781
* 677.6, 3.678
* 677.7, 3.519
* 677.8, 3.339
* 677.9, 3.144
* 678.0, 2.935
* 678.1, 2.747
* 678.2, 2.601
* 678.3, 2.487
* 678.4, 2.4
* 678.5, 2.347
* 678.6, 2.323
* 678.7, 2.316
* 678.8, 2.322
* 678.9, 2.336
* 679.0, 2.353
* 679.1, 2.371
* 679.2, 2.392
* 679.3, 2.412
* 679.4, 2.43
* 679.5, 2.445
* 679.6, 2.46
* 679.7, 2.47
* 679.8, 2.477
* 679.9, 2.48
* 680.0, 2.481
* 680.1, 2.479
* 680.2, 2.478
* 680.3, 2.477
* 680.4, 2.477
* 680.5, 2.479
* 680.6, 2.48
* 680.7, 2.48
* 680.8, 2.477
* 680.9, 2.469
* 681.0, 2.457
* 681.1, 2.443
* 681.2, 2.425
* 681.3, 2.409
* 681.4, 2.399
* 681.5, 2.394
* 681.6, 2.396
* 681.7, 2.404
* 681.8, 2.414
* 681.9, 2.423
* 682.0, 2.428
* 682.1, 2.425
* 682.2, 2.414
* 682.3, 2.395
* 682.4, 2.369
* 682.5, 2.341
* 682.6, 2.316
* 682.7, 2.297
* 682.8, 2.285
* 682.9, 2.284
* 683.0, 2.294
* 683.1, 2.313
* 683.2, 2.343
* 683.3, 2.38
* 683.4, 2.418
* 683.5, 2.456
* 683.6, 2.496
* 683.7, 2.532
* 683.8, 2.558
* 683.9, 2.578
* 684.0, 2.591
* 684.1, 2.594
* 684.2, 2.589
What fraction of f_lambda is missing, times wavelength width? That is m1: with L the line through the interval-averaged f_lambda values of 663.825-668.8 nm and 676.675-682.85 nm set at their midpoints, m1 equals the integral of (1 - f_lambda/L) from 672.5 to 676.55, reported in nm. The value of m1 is 0.31 nm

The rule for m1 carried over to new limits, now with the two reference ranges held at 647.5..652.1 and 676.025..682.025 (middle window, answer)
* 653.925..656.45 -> 0.103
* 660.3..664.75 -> -0.171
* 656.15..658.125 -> 0.106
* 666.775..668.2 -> 0.010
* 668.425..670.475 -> 0.047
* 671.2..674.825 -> 0.163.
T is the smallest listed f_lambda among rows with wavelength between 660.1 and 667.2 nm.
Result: 2.507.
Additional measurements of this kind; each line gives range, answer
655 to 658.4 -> 2.43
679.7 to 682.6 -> 2.316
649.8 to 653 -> 2.401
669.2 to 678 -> 2.37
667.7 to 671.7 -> 2.552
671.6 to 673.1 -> 2.528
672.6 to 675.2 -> 2.371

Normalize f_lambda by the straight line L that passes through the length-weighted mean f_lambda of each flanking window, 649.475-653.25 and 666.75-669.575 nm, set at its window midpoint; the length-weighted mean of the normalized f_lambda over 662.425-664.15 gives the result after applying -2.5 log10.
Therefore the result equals -0.05 mag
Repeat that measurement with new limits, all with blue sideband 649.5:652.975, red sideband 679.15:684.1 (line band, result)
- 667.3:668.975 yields -0.06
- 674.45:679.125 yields -0.12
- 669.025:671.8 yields -0.06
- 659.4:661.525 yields -0.03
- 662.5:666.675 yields -0.09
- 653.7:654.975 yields 0.05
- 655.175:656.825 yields 0.00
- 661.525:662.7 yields -0.11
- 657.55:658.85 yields -0.01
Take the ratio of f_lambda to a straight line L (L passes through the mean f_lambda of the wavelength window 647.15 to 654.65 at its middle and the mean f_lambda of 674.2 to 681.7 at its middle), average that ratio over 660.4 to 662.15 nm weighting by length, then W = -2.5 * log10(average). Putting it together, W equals -0.05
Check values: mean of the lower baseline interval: 2.63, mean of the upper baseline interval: 2.63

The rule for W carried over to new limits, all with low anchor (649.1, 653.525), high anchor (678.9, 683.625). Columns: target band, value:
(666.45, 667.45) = -0.07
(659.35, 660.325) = 0.02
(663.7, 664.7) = -0.10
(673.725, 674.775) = 0.01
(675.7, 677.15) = -0.13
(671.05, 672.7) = -0.08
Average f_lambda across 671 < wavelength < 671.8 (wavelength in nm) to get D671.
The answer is 2.7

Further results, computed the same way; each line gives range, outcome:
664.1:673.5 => 2.66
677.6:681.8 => 2.53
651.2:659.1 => 2.57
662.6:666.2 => 2.76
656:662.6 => 2.61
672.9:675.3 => 2.45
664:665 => 2.78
